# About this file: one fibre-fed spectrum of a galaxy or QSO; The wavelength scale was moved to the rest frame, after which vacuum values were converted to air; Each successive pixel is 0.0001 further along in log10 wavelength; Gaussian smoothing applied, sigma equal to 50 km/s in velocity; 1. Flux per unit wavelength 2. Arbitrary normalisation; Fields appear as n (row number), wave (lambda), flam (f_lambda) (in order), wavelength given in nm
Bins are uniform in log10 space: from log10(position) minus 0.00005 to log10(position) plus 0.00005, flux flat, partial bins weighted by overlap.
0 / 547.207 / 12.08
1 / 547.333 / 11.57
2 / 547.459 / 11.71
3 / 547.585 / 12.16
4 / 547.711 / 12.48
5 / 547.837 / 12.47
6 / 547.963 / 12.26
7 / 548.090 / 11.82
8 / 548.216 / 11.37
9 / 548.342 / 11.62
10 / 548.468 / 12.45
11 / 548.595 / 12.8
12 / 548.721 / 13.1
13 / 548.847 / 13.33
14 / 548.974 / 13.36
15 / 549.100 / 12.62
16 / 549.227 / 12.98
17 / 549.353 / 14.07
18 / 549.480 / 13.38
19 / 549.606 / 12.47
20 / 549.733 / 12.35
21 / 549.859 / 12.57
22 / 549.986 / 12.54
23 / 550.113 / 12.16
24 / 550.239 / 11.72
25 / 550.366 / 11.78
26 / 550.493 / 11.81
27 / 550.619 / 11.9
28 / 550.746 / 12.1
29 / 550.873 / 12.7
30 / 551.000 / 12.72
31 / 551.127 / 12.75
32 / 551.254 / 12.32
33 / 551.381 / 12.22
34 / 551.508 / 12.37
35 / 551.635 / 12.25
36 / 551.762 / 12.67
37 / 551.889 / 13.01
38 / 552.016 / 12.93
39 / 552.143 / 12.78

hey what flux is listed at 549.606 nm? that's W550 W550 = 12.47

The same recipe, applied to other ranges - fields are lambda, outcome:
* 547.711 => 12.48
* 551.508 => 12.37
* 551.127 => 12.75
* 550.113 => 12.16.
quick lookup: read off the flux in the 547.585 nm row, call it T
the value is 12.16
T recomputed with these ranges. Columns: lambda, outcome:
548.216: 11.37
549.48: 13.38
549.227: 12.98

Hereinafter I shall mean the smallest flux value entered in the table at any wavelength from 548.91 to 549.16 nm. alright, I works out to 12.62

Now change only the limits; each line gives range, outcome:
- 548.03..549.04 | 11.37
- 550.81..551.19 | 12.7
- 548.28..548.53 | 11.62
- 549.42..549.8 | 12.35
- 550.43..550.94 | 11.81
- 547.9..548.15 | 11.82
